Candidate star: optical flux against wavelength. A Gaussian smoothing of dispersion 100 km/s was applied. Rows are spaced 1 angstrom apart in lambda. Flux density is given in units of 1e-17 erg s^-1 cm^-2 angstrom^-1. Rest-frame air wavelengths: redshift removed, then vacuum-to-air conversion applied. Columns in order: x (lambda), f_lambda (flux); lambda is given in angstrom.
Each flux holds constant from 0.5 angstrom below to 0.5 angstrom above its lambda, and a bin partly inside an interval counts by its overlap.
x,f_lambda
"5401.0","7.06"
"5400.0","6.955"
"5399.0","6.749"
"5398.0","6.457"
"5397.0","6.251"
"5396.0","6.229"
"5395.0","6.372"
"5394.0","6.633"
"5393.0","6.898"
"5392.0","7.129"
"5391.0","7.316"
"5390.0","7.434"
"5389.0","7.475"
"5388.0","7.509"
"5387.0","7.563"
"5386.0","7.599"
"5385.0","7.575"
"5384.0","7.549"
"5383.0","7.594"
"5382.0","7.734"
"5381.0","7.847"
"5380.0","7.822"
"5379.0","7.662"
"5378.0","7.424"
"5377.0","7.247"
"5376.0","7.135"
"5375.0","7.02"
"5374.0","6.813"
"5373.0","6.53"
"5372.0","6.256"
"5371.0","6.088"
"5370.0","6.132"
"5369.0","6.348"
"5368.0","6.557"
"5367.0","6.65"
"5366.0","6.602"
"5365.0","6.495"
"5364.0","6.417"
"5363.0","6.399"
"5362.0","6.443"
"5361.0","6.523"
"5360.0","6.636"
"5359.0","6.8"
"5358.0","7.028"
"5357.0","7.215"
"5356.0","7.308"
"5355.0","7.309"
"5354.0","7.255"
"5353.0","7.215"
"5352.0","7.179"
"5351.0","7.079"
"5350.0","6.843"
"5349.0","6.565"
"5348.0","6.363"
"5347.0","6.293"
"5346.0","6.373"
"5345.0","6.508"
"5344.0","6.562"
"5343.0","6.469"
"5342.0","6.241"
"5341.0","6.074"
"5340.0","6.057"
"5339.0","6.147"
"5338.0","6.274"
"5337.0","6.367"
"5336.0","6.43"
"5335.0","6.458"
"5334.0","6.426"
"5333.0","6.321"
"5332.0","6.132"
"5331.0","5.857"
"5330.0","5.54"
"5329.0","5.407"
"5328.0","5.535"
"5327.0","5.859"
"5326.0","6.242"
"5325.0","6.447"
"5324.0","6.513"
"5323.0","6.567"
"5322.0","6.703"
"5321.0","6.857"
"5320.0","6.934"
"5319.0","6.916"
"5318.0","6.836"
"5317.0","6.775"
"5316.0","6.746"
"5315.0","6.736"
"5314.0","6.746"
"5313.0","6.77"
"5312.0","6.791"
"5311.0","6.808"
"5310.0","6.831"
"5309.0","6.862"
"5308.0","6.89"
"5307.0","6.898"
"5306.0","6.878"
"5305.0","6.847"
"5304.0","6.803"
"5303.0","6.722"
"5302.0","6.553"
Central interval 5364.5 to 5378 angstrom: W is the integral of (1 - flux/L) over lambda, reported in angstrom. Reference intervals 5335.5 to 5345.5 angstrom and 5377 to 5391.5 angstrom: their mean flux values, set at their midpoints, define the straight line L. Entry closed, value 1.05 angstrom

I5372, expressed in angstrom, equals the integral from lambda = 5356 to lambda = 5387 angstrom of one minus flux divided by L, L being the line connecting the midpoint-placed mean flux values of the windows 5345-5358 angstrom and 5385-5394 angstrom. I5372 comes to 0.79 angstrom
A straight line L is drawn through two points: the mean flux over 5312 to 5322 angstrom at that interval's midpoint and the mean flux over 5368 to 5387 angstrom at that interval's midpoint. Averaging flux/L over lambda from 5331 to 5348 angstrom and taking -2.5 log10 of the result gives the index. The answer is 0.10 mag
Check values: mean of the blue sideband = 6.81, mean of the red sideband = 7.13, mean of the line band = 6.31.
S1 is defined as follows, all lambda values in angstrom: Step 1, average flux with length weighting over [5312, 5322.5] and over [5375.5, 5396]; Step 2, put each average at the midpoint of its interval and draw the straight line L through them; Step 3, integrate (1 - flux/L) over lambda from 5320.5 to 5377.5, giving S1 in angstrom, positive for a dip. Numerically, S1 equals 4.4 angstrom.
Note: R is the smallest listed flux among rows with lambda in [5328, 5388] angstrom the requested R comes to 5.407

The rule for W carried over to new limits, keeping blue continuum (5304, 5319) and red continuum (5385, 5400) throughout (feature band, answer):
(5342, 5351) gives 0.49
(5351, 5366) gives 0.10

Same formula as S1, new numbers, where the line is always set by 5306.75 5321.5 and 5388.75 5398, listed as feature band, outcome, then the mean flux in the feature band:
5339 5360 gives 0.3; 6.72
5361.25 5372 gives 0.7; 6.41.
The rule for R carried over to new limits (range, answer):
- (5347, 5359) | 6.293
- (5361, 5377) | 6.088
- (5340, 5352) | 6.057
